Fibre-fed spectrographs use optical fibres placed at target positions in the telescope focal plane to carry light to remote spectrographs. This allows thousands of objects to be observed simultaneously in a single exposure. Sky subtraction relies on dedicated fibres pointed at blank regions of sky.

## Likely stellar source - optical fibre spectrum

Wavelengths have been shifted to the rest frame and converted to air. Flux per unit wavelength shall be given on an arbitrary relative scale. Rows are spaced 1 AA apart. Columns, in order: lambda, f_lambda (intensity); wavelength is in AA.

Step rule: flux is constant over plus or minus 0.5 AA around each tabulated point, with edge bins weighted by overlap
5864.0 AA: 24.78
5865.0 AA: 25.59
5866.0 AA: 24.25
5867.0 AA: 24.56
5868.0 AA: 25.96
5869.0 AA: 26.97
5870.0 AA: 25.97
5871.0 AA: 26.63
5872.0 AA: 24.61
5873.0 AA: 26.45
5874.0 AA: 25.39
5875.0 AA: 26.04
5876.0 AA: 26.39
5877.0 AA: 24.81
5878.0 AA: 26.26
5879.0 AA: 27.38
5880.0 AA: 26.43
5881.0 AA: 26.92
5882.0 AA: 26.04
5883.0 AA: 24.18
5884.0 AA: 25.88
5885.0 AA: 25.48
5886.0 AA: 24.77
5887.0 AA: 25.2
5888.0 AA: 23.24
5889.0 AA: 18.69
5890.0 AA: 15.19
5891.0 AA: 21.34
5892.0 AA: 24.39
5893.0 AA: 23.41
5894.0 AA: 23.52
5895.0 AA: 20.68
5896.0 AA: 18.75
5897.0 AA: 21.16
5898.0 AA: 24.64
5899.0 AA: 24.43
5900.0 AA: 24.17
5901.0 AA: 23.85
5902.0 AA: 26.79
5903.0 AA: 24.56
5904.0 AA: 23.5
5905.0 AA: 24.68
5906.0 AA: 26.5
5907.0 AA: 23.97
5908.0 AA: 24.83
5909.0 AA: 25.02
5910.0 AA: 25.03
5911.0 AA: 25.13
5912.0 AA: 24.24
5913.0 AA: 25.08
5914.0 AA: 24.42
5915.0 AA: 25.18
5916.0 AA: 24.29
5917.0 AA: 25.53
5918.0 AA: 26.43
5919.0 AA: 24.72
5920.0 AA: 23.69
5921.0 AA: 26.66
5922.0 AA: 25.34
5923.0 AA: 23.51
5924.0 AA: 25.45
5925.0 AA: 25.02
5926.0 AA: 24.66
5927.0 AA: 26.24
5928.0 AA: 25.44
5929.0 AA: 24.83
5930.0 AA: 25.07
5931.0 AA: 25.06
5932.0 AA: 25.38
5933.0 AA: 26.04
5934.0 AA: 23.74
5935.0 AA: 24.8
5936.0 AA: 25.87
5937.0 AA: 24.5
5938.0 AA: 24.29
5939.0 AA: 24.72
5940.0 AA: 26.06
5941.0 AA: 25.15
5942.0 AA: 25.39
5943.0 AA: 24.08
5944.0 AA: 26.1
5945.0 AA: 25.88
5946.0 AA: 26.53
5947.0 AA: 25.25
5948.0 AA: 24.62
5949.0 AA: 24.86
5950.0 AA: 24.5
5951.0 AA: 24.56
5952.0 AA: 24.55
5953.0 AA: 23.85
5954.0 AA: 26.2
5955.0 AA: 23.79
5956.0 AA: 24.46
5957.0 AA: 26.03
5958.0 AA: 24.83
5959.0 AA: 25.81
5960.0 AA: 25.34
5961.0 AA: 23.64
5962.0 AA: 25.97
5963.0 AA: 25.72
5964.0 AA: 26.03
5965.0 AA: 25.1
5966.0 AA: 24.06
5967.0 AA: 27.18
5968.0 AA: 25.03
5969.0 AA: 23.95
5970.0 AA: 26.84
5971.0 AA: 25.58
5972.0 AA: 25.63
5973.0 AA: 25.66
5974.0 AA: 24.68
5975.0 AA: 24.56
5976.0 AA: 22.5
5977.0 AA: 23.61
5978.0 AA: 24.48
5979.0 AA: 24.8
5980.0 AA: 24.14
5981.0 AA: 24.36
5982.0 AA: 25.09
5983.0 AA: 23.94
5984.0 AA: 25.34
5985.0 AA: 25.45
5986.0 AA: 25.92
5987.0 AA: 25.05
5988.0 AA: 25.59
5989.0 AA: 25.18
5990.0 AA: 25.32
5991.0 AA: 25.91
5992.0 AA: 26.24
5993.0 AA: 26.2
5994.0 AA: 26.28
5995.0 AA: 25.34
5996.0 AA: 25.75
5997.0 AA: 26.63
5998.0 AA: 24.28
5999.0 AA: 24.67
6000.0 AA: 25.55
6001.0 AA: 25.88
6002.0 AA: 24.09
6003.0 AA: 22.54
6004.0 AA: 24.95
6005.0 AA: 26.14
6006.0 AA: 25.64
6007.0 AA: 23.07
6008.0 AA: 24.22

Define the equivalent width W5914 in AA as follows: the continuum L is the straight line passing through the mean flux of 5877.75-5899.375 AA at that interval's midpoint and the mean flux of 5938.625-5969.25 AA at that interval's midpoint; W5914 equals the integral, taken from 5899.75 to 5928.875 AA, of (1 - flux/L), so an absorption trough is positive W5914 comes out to -1.0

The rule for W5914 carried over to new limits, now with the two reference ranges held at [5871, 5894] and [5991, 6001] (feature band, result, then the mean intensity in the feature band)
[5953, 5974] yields 0.0 AA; 25.3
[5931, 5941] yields 0.0 AA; 25.1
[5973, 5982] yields 0.4 AA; 24.3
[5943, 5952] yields 0.0 AA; 25.2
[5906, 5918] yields -0.1 AA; 24.9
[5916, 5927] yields -0.1 AA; 25.1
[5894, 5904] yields 0.6 AA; 23.3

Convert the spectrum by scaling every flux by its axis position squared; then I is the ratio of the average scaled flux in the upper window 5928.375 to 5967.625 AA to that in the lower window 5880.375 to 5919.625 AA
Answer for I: 1.06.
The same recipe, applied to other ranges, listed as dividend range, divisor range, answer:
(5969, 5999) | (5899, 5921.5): 1.04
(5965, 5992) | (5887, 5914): 1.10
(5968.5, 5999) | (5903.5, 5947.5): 1.02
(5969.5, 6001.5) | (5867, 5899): 1.07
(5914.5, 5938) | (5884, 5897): 1.15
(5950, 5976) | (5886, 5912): 1.10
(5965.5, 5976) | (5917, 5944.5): 1.02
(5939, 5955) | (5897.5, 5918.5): 1.02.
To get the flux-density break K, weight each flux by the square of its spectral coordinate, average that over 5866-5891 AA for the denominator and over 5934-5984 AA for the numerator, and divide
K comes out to 1.03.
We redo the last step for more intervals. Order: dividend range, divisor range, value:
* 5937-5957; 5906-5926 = 1.01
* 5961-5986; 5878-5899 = 1.10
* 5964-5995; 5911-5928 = 1.02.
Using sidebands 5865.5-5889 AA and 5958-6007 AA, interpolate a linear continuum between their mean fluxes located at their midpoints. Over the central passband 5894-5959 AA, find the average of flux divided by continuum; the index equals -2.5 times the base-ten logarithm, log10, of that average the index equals 0.02 mag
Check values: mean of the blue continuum 25.5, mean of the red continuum 25.1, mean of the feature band 24.8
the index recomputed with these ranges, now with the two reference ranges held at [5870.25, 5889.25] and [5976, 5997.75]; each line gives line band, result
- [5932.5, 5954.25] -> 0.01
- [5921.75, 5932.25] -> 0.01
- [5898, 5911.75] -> 0.02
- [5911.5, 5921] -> 0.02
